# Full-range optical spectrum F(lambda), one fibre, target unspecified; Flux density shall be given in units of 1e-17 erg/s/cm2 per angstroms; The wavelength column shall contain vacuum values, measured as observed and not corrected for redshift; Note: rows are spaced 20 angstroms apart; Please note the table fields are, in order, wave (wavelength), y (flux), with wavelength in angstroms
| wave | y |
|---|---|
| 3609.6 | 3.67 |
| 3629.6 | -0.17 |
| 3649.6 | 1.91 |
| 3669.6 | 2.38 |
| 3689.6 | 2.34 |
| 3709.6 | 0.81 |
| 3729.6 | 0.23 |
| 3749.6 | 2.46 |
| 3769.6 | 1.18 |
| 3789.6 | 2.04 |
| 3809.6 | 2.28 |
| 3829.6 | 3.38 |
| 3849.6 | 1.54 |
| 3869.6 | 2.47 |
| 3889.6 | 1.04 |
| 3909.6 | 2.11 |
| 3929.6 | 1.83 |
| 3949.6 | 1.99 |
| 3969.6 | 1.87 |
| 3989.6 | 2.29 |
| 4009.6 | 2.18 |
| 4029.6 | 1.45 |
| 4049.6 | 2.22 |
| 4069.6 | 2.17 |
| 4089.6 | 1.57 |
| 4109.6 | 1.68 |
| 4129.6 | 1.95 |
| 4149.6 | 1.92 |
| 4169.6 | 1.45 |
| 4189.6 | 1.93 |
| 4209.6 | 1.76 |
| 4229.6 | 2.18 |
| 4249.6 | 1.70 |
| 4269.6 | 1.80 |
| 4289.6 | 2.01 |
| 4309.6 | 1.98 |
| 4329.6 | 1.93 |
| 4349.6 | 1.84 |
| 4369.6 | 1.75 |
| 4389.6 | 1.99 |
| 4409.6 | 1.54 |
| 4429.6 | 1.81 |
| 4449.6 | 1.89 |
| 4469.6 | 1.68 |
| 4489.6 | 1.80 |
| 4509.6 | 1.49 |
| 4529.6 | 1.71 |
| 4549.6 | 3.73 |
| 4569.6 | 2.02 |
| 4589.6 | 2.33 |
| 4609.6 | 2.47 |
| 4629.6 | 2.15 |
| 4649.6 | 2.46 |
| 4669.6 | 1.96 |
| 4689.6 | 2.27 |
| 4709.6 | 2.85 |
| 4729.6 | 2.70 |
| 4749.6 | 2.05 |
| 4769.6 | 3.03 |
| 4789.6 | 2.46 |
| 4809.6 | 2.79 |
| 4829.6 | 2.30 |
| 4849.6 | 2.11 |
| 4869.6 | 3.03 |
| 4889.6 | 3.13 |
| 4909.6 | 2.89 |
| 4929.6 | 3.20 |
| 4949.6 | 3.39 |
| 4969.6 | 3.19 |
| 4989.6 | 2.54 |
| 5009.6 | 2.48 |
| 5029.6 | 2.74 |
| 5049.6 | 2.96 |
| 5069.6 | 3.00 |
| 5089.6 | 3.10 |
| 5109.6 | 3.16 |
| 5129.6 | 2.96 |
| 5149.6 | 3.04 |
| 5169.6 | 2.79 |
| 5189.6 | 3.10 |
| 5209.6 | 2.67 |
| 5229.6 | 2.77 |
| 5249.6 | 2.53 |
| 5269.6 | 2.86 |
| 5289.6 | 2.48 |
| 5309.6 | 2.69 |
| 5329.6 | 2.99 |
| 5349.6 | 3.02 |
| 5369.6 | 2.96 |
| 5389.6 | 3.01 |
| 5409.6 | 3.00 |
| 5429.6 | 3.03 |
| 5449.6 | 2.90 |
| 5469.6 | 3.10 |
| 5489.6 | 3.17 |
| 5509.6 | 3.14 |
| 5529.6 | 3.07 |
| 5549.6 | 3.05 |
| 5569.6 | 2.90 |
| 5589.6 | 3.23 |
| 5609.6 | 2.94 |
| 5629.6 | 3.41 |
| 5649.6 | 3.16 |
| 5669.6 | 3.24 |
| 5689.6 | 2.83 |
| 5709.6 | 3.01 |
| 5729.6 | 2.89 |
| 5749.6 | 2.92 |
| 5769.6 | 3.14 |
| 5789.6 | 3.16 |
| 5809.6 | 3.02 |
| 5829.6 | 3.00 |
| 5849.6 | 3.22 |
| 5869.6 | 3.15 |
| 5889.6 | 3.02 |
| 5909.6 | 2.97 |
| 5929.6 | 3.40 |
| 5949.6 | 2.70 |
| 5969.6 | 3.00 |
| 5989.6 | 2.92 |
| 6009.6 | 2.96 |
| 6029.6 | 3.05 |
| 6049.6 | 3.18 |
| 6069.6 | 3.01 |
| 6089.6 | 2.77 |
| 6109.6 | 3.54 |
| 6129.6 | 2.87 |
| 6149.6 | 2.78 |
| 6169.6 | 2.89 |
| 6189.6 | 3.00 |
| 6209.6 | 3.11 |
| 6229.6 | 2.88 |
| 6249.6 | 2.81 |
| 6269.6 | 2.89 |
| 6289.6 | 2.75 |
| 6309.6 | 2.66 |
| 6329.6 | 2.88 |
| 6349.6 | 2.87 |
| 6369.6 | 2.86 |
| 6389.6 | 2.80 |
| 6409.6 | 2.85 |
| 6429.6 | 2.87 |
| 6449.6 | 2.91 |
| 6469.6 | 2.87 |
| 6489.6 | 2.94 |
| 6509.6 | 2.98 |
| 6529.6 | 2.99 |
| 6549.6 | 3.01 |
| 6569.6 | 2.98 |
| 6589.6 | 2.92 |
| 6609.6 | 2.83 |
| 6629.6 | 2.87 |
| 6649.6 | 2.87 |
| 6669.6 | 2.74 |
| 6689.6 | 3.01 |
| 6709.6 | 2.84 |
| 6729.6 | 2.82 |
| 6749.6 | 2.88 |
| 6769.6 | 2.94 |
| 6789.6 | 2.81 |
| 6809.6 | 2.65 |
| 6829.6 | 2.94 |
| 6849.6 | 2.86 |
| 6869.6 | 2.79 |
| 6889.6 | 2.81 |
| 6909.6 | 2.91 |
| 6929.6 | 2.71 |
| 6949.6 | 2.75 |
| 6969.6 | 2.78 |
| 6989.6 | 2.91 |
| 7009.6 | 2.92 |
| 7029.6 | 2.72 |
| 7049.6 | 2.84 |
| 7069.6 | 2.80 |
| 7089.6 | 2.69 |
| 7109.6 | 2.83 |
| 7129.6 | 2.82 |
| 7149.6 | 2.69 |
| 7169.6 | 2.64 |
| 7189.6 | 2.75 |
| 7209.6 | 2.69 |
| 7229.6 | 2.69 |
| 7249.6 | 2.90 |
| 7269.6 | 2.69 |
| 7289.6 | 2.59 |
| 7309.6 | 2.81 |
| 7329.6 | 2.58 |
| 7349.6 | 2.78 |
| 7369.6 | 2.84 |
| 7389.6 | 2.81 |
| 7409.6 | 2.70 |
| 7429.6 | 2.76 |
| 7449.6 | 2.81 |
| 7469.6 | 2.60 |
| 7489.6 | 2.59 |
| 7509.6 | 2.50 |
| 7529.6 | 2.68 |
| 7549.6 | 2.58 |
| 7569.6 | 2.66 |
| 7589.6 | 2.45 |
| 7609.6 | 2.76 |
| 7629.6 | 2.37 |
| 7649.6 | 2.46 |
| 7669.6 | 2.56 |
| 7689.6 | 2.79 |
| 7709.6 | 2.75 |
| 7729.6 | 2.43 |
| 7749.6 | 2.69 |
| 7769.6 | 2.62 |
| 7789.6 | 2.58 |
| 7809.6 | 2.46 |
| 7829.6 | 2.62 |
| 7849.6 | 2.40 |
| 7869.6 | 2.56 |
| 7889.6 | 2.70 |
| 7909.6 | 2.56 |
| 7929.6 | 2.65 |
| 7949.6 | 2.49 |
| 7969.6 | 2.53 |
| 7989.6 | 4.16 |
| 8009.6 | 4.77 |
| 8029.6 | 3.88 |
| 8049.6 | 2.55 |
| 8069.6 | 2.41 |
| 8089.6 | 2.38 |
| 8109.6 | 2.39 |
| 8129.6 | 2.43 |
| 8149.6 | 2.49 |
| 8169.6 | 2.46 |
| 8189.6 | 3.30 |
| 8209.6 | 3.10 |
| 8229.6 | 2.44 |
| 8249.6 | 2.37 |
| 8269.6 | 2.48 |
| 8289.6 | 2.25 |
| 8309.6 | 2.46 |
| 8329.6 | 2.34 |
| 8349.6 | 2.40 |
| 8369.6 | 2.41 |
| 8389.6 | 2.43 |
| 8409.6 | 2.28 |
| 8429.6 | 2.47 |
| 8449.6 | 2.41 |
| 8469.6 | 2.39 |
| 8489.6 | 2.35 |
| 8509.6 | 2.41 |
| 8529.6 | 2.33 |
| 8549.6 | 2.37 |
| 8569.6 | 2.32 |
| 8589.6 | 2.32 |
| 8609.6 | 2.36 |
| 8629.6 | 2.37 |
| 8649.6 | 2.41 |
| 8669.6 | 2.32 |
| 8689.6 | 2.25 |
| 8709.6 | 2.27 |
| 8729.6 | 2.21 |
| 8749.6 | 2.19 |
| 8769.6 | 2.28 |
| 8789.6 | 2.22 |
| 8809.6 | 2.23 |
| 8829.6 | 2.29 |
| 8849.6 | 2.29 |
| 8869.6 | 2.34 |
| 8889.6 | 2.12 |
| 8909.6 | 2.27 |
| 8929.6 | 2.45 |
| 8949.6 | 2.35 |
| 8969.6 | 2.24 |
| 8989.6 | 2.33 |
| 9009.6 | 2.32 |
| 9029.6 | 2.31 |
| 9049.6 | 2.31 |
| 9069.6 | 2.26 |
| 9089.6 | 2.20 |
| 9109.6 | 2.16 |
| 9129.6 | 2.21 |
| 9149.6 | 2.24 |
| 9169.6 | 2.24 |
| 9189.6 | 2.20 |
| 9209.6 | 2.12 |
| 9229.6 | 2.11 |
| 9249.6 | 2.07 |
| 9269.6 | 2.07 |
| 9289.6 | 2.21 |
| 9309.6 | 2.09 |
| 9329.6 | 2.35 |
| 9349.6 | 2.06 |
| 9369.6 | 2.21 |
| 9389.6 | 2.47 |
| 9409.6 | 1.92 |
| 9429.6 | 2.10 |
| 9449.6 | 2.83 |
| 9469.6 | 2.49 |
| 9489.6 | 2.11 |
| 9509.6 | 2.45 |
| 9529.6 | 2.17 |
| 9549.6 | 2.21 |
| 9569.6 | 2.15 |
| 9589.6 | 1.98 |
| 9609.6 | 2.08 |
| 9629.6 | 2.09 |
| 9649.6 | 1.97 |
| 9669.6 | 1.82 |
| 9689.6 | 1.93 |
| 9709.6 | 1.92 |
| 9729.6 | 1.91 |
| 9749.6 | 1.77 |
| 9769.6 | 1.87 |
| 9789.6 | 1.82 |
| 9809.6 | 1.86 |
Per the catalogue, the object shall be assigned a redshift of 0.22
